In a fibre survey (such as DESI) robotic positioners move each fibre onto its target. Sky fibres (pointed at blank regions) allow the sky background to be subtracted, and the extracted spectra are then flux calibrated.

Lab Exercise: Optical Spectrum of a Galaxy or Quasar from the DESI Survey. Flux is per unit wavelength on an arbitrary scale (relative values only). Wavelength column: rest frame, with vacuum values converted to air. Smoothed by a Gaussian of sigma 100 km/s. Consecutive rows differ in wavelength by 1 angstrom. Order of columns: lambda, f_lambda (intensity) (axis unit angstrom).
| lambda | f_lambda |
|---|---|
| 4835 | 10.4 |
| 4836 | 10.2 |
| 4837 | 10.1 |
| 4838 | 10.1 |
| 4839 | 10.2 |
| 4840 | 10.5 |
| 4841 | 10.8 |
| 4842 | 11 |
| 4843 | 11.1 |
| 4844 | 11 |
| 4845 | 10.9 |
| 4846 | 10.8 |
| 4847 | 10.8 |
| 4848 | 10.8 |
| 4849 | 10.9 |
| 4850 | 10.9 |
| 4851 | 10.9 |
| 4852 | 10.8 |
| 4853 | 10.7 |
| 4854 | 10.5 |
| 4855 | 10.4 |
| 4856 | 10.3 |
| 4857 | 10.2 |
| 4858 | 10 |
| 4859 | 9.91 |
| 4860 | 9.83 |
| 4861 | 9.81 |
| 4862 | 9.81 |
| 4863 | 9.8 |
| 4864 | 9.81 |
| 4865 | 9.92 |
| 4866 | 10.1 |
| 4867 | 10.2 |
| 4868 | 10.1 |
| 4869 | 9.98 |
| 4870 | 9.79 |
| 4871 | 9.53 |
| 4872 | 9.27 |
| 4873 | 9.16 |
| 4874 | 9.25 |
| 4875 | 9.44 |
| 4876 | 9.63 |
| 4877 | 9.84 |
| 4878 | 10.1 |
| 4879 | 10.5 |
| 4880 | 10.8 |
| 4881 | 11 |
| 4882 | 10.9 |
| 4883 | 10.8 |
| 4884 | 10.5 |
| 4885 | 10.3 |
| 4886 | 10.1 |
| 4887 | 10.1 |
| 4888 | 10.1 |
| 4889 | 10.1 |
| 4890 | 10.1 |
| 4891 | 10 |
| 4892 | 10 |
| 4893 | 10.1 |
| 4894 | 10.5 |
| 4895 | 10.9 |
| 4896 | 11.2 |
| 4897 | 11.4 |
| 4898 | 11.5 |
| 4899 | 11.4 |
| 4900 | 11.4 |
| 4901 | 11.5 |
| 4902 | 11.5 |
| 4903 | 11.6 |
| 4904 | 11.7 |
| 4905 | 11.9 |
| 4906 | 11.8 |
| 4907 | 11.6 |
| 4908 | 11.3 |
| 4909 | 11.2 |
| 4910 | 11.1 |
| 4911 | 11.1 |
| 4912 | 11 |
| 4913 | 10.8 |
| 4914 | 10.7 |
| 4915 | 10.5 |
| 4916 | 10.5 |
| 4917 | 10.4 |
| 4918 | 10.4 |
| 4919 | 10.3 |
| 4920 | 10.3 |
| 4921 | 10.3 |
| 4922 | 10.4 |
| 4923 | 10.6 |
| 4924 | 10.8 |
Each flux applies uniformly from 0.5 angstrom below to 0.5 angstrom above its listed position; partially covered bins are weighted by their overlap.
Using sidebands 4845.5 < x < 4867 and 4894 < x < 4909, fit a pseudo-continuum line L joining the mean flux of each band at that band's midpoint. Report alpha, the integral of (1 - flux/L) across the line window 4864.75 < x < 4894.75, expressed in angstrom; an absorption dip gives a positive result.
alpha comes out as 2.3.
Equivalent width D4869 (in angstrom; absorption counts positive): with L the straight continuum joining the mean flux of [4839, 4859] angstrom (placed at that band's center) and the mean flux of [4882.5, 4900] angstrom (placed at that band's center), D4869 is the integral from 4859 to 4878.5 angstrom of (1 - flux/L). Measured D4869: 1.6 angstrom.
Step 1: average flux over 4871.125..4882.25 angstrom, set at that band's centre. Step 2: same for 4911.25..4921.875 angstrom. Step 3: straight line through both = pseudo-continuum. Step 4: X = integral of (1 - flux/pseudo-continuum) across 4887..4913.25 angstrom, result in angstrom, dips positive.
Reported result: -1.8 angstrom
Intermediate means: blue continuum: 9.95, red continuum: 10.5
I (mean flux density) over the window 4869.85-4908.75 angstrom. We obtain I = 10.6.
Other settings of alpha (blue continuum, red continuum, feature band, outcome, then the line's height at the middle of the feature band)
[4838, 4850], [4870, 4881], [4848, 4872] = 0.26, 10.3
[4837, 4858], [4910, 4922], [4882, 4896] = 0.37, 10.6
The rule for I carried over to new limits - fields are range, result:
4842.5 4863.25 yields 10.5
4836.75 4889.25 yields 10.3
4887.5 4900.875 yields 10.7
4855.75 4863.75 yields 9.94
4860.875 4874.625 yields 9.75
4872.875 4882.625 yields 10.1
